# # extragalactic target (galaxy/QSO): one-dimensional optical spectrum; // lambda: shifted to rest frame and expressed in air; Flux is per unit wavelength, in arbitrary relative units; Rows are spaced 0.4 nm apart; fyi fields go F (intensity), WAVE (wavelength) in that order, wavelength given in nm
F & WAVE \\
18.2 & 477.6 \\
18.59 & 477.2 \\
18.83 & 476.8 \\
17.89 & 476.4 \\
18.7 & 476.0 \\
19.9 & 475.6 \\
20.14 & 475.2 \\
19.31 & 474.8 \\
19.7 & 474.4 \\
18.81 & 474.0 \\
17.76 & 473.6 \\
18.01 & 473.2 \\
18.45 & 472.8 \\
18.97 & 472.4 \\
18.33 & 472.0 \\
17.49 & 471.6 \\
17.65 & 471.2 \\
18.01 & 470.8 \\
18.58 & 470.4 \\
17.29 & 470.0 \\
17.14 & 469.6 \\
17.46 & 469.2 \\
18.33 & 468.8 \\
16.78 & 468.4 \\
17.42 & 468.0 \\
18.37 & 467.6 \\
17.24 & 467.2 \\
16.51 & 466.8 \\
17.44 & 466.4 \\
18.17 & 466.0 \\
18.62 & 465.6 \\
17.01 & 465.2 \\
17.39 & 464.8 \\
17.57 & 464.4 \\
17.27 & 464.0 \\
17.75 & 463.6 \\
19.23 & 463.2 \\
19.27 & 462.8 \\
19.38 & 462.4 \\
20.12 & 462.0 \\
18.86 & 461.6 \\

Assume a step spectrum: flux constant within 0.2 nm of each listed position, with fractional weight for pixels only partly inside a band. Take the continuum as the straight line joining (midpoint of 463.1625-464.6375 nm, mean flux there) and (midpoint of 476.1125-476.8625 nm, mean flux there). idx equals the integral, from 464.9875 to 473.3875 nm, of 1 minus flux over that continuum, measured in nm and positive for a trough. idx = 0.11 nm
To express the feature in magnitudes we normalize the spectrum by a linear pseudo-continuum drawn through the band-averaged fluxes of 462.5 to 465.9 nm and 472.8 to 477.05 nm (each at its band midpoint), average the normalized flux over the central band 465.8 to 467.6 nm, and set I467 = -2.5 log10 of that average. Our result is 0.05 mag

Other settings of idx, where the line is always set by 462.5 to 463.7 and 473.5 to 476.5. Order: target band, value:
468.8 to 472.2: 0.22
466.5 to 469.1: 0.21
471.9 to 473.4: 0.05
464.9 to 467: 0.15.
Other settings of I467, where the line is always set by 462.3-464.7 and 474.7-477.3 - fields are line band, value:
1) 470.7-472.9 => 0.039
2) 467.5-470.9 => 0.059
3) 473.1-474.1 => 0.045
